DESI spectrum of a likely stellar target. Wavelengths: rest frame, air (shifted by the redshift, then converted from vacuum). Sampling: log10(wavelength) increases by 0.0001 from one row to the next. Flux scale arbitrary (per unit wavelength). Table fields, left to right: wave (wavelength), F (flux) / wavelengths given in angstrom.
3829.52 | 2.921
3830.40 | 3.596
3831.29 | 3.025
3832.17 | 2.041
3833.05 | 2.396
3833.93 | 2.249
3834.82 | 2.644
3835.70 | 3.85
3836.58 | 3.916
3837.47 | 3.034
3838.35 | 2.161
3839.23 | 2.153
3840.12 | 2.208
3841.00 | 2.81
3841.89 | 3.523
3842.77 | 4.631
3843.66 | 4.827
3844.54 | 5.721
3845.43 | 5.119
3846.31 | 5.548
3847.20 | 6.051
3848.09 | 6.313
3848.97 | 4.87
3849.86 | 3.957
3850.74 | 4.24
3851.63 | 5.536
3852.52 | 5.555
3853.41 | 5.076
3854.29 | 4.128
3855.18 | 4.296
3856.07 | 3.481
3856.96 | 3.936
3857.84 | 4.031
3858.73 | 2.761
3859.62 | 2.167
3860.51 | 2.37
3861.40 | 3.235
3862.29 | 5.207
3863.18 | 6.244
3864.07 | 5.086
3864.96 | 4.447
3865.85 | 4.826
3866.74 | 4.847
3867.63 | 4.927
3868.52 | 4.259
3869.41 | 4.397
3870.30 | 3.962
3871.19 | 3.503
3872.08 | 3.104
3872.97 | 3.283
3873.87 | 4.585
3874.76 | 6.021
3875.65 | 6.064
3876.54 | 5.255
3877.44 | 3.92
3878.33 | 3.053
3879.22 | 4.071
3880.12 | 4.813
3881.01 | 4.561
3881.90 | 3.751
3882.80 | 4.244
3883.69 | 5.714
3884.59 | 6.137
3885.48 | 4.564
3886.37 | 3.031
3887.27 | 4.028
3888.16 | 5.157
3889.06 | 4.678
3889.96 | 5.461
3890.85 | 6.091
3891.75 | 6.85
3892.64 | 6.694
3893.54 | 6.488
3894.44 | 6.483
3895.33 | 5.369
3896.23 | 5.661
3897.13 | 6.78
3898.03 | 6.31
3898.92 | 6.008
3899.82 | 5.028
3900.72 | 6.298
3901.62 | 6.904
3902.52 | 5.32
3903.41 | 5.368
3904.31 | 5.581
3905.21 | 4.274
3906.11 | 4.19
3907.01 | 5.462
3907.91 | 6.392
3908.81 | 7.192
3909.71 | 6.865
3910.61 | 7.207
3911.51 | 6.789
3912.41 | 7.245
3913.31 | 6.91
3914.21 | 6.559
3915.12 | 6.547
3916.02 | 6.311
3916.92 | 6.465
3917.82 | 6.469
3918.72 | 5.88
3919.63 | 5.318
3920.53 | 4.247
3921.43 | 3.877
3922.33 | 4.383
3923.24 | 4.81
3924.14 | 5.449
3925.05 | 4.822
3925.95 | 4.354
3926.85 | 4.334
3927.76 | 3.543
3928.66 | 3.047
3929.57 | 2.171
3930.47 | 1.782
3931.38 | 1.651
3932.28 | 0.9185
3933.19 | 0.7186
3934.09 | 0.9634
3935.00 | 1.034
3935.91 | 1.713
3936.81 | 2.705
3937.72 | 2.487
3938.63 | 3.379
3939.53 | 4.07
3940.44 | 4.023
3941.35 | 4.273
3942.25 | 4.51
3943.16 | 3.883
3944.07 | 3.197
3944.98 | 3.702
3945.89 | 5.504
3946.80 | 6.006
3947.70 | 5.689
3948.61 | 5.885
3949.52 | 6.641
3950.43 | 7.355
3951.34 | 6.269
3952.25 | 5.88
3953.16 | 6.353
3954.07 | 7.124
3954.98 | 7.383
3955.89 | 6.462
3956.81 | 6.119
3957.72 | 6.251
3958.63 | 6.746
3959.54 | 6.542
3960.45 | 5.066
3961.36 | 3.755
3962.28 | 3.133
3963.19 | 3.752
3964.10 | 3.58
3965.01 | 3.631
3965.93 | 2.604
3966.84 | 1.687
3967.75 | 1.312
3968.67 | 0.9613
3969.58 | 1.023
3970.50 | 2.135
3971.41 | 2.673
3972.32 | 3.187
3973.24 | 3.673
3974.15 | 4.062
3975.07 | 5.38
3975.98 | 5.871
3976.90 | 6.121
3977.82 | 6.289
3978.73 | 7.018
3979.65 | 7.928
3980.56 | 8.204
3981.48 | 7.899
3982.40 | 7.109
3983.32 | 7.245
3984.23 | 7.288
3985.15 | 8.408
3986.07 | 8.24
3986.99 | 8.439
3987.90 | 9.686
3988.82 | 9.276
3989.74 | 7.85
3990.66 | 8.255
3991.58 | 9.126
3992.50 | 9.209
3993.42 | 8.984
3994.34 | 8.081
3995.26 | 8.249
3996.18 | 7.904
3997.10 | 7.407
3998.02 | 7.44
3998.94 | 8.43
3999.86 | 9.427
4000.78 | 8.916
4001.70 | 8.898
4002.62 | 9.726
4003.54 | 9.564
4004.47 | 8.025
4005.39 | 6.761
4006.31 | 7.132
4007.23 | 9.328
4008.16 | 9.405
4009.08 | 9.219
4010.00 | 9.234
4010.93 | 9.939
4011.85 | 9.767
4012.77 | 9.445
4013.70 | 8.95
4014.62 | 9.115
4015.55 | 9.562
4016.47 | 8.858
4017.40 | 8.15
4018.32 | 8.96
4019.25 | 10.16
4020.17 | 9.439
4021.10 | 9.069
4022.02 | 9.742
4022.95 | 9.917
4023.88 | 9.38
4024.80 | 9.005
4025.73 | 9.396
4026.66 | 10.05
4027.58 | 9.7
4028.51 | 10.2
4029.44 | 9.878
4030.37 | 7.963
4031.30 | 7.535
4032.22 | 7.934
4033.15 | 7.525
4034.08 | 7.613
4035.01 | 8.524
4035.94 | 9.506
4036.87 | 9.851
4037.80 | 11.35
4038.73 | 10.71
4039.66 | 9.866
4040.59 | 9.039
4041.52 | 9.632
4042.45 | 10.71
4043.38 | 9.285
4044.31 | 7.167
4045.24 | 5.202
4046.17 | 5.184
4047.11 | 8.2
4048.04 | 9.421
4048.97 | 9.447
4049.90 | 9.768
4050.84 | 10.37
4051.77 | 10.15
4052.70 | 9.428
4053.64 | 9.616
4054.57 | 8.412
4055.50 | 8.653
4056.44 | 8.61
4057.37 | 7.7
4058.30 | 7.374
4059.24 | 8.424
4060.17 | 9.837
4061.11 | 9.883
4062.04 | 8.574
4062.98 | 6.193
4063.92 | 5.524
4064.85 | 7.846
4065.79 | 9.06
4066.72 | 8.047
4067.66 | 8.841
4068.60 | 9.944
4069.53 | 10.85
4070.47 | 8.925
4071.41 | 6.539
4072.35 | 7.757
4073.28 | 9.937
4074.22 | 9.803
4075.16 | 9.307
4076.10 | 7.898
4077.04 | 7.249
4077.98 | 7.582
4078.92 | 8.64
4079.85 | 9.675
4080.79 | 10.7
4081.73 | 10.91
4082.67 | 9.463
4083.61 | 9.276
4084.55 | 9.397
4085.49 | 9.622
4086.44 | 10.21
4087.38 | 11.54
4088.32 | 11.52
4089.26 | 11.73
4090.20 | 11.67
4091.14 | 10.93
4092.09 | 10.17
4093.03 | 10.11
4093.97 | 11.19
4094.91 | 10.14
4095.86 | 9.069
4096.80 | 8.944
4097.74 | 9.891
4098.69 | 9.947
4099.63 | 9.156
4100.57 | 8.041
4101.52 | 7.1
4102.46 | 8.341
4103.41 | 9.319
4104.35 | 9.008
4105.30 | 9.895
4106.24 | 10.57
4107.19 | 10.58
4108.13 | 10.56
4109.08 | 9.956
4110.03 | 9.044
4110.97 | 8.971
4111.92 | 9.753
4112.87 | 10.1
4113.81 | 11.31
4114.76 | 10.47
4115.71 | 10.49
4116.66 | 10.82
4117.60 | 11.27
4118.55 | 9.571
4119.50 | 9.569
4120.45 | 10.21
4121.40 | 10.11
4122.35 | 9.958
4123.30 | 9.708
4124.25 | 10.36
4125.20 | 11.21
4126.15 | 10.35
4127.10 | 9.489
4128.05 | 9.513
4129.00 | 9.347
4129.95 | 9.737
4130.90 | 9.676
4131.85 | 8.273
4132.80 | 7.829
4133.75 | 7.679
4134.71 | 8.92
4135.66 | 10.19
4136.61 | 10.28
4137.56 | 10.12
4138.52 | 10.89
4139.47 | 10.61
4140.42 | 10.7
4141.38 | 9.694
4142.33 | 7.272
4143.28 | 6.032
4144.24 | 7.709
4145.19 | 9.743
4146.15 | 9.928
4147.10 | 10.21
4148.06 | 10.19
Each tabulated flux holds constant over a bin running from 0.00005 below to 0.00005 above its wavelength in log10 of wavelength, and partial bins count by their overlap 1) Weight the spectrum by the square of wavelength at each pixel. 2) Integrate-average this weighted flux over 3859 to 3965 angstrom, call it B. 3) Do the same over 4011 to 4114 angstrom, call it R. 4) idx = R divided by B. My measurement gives 2.05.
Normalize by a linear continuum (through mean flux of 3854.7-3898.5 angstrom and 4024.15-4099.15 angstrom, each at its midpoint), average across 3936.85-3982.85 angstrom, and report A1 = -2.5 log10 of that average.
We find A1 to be 0.35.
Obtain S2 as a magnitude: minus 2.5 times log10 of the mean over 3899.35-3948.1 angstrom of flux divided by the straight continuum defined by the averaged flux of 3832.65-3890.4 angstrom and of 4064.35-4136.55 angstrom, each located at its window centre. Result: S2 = 0.209 mag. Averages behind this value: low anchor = 4.25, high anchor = 9.62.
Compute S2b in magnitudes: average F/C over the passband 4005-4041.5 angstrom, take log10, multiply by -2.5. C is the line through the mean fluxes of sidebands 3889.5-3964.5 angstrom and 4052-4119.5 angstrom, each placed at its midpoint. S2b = -0.19 mag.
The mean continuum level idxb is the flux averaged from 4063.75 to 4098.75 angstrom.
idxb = 9.5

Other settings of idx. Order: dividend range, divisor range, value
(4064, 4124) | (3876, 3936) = 2.15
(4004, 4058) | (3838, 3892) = 2.21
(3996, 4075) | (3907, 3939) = 2.12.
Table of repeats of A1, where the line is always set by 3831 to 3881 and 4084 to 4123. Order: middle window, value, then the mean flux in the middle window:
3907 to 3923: -0.115 mag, 6.12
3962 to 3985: 0.447 mag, 4.62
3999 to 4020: -0.163 mag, 9.02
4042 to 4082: 0.044 mag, 8.66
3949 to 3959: -0.024 mag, 6.59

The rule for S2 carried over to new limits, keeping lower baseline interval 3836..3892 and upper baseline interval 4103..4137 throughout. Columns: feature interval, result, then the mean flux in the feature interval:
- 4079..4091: -0.149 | 10.4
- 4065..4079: 0.018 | 8.67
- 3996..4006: -0.152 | 8.41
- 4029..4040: -0.125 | 9.01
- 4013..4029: -0.211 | 9.39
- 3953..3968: 0.313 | 4.81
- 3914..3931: 0.190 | 4.71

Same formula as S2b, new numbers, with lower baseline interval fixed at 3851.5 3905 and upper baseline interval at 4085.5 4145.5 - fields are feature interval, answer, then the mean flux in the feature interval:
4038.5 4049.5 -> -0.04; 8.62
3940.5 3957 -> 0.13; 5.63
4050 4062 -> -0.06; 9.04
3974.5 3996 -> -0.11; 7.81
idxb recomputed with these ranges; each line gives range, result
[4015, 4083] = 8.91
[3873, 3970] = 4.81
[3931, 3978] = 4.13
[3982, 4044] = 8.93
